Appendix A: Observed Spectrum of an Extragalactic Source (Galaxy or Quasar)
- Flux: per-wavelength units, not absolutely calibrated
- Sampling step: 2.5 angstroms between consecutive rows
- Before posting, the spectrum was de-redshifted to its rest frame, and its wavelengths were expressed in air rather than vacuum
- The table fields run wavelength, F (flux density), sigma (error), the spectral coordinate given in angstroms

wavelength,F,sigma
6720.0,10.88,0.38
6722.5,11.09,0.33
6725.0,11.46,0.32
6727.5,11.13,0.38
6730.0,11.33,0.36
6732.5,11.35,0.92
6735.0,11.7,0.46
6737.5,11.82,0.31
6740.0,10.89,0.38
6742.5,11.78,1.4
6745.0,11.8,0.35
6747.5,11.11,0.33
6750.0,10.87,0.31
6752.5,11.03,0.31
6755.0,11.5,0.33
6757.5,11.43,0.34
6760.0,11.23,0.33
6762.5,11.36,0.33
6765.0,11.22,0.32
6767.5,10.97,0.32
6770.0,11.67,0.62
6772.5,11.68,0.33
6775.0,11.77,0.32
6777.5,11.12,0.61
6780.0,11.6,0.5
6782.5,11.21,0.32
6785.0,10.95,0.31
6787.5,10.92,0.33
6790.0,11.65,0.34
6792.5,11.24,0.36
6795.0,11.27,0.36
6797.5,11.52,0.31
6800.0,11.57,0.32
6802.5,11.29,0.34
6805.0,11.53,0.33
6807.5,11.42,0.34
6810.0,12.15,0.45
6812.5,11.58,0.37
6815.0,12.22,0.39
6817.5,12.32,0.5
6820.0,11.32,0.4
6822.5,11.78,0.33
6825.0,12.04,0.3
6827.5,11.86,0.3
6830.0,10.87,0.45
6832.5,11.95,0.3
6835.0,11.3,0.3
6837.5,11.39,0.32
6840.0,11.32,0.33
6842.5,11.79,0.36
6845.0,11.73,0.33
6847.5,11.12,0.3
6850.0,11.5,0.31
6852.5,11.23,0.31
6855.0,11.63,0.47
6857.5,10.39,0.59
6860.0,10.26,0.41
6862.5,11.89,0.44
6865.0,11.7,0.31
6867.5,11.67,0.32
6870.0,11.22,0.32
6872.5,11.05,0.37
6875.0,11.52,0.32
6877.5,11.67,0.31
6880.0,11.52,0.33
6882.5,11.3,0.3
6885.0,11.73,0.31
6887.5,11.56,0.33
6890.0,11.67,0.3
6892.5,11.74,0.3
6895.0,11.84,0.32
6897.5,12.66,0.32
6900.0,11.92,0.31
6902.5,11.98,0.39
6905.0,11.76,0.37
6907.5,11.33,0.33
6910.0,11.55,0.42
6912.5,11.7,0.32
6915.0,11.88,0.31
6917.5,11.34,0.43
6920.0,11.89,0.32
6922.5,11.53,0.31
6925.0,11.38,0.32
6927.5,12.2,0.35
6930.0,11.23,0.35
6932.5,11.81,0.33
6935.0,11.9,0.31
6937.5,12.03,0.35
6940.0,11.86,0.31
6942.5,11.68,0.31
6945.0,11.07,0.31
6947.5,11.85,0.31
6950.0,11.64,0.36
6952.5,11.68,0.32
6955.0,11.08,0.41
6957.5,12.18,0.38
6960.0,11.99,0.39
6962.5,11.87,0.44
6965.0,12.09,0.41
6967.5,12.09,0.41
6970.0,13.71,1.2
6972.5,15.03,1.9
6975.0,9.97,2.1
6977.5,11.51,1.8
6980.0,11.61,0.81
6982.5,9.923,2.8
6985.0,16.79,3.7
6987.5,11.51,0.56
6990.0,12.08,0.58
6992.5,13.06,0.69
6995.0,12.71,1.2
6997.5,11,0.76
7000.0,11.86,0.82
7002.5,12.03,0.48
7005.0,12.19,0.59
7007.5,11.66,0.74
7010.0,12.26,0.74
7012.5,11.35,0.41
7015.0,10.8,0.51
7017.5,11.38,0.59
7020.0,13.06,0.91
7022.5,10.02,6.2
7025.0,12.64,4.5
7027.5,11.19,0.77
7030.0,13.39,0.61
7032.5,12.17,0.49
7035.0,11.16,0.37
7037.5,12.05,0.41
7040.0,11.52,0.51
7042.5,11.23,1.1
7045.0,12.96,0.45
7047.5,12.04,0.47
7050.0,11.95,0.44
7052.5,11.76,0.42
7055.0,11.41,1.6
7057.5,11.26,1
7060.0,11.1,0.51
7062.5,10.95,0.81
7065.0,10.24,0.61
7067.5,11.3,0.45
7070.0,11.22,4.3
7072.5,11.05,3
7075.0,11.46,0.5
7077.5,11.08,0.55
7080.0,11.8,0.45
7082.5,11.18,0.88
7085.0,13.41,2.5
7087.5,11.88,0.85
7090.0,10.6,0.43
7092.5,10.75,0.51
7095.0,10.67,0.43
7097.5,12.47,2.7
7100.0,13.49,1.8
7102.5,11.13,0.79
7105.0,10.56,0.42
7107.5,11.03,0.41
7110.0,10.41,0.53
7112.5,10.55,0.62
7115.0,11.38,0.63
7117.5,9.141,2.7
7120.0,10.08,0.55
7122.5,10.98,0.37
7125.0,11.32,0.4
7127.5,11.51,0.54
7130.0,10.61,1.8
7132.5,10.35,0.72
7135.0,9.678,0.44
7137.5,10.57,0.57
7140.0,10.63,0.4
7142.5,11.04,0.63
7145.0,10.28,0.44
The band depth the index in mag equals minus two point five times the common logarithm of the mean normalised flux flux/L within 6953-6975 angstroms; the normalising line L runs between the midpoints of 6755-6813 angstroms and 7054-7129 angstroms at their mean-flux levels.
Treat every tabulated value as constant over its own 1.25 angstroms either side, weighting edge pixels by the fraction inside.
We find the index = -0.10 mag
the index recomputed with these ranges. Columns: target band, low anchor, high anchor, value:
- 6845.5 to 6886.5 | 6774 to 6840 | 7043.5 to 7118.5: 0.01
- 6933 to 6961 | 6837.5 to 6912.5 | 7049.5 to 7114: -0.02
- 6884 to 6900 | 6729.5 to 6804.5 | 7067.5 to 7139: -0.06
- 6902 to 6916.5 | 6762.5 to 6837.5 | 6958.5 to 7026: 0.01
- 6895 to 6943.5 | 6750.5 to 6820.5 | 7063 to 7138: -0.05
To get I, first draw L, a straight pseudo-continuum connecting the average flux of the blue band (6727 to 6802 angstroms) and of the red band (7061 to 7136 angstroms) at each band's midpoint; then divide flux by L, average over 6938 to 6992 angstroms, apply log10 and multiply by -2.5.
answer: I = -0.08 mag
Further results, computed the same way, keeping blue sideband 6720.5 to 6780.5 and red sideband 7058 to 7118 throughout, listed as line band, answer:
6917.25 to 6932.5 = -0.03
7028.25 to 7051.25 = -0.07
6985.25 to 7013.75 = -0.08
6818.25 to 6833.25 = -0.03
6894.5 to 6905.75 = -0.07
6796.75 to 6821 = -0.03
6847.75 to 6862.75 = 0.02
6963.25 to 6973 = -0.16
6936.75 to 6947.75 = -0.04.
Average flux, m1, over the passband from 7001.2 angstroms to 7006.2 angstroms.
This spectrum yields 12.1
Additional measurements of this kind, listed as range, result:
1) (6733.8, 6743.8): 11.5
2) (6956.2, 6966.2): 12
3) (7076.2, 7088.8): 11.9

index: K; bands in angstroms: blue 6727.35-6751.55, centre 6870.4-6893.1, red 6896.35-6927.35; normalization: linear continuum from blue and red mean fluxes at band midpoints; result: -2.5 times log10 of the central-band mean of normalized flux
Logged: 0.017 mag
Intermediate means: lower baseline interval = 11.4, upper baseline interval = 11.8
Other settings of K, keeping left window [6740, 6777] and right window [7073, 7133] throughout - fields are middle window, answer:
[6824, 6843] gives -0.02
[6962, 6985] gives -0.09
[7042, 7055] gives -0.07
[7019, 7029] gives -0.05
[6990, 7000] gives -0.09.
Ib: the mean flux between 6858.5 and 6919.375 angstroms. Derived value 11.6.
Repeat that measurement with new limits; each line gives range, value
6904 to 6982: 11.8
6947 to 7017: 12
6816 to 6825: 11.9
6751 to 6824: 11.5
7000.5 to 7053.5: 11.8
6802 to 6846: 11.7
